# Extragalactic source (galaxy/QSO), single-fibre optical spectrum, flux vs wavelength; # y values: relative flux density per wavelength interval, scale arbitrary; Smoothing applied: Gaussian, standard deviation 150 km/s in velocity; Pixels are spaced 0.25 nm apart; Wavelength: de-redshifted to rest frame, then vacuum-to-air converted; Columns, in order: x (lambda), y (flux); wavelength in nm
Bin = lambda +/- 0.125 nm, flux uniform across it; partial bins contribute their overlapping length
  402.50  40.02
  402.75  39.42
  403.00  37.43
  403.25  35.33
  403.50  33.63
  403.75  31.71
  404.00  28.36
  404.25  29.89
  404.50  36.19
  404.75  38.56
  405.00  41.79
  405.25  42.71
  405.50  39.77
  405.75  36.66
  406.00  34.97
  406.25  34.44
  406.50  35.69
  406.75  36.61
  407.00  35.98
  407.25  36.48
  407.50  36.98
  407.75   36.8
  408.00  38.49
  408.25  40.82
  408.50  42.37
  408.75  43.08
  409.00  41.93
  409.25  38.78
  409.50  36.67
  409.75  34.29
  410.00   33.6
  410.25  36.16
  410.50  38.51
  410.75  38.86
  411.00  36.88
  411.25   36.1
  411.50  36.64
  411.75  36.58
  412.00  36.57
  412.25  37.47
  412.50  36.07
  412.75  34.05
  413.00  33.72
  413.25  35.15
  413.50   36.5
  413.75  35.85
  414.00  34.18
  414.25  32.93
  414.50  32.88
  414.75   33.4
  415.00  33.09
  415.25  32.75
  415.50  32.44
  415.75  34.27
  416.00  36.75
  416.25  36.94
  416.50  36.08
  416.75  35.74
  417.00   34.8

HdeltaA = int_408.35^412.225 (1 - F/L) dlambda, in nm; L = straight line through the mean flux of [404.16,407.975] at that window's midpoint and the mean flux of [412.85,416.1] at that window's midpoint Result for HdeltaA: -0.24 nm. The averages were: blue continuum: 37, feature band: 37.8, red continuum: 34.1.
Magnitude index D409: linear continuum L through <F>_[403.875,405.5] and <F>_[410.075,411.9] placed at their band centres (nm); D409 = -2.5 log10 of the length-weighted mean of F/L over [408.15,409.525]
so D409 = -0.11 mag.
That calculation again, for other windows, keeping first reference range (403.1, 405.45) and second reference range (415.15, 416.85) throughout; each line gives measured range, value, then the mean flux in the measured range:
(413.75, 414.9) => 0.05 mag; 33.6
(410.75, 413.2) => -0.03 mag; 36.1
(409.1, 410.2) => -0.02 mag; 36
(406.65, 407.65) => -0.03 mag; 36.5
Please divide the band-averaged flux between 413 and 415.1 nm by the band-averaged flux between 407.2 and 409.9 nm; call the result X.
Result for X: 0.9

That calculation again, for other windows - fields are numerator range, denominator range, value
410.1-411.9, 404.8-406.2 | 0.95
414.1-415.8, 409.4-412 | 0.91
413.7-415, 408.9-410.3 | 0.91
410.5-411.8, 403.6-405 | 1.10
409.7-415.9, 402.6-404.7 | 1.03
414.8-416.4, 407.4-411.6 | 0.90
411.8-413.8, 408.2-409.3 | 0.86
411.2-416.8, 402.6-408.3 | 0.96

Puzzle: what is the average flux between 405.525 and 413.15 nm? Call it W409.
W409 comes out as 37.1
